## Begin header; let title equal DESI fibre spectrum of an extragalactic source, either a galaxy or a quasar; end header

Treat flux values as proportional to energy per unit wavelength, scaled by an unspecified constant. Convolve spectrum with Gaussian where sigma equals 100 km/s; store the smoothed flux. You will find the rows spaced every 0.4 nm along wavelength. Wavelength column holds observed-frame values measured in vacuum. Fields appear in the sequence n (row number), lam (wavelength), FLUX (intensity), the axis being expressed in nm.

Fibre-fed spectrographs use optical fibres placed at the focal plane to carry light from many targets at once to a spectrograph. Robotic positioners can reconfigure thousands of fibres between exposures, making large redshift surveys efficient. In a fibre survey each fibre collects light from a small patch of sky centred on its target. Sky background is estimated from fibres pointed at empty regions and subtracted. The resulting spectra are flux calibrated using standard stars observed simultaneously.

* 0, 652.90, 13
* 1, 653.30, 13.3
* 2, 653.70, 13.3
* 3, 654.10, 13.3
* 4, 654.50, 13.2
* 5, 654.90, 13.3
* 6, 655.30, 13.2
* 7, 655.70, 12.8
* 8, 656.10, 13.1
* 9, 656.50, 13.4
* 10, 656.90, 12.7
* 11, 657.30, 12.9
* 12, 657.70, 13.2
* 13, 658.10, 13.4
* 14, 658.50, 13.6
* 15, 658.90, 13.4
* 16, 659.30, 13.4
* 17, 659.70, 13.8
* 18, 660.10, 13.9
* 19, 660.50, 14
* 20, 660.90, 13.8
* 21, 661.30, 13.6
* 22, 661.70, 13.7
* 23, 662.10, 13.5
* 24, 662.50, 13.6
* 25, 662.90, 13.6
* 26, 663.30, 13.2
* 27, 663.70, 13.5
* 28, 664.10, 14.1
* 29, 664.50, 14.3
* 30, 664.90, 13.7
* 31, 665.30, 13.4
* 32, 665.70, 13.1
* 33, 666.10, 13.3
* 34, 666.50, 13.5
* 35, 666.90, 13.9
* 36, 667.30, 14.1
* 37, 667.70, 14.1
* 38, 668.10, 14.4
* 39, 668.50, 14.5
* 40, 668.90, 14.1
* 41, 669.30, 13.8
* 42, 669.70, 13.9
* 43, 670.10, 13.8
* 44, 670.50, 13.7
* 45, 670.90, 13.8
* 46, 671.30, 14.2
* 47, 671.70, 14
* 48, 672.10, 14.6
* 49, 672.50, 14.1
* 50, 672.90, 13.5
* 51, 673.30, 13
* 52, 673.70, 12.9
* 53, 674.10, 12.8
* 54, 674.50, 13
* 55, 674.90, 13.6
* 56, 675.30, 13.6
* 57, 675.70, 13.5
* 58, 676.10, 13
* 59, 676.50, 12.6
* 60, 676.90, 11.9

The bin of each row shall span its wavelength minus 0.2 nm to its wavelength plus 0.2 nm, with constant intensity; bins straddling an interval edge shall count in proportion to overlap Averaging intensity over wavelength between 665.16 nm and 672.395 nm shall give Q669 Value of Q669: 13.9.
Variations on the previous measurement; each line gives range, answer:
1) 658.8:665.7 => 13.7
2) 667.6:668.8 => 14.3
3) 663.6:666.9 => 13.6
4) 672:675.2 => 13.4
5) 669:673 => 14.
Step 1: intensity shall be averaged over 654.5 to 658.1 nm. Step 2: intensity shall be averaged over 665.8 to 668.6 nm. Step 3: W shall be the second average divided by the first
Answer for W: 1.06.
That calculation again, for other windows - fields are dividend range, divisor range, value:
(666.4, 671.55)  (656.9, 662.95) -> 1.03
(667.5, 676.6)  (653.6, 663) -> 1.02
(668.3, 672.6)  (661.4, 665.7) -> 1.03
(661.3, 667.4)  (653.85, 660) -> 1.03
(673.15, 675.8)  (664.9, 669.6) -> 0.95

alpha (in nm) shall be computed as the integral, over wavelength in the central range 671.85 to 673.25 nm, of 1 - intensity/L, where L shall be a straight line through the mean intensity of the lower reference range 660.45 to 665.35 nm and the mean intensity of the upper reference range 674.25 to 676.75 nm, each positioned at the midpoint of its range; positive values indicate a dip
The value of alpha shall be -0.07 nm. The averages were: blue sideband 13.7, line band 14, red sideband 13.2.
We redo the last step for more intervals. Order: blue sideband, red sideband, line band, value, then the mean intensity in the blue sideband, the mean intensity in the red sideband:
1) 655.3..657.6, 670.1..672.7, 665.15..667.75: 0.02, 13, 14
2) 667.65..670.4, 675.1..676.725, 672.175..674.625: 0.04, 14.1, 13.2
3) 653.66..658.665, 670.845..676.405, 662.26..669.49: -0.23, 13.2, 13.5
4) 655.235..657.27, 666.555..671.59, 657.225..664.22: -0.11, 13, 14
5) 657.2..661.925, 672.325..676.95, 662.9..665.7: -0.04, 13.6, 13.2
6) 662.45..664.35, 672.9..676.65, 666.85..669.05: -0.13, 13.6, 13.1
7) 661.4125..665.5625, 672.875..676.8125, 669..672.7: -0.19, 13.7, 13.1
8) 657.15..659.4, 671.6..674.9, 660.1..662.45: -0.07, 13.3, 13.5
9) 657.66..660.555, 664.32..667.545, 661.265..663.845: 0.02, 13.6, 13.7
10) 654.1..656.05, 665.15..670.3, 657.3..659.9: -0.02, 13.1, 13.8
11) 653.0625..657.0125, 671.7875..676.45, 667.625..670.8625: -0.16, 13.2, 13.4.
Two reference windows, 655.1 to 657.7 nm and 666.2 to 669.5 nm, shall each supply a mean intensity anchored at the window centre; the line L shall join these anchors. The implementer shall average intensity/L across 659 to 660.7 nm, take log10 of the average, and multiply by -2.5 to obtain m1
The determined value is -0.03 mag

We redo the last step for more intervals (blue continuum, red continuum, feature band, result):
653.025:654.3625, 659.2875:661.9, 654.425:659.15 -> 0.03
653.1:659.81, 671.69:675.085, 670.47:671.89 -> -0.04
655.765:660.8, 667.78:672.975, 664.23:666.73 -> 0.02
